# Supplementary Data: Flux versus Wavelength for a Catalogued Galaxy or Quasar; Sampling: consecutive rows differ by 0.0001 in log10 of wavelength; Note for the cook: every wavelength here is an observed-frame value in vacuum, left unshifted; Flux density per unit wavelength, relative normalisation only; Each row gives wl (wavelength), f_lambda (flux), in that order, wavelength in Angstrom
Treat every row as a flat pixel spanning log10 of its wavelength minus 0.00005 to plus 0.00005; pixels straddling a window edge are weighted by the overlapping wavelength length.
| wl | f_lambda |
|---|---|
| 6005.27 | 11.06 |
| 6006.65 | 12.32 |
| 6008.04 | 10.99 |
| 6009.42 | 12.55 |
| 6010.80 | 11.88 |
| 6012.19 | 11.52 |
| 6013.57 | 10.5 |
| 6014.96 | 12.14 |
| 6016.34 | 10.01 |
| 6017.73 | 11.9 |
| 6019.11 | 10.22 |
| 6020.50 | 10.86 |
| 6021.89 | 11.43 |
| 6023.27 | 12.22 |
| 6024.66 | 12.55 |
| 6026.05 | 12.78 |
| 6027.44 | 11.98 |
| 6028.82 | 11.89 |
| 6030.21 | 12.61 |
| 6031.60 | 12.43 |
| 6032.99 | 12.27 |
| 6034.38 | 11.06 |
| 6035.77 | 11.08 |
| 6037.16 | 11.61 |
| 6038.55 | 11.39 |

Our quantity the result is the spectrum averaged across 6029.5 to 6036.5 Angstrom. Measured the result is 11.9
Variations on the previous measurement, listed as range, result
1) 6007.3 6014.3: 11.5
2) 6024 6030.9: 12.4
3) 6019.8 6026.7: 12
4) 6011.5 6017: 11.1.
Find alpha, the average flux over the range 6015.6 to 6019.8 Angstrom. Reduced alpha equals 10.7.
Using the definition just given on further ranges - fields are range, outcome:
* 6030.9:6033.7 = 12.3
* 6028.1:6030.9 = 12.3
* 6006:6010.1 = 11.9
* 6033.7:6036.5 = 11.1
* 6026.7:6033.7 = 12.2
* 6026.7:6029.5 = 12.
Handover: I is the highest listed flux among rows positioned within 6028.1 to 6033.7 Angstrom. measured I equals 12.61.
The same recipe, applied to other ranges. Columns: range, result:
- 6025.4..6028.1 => 12.78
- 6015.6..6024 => 12.22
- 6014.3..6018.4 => 12.14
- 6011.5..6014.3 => 11.52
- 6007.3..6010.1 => 12.55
